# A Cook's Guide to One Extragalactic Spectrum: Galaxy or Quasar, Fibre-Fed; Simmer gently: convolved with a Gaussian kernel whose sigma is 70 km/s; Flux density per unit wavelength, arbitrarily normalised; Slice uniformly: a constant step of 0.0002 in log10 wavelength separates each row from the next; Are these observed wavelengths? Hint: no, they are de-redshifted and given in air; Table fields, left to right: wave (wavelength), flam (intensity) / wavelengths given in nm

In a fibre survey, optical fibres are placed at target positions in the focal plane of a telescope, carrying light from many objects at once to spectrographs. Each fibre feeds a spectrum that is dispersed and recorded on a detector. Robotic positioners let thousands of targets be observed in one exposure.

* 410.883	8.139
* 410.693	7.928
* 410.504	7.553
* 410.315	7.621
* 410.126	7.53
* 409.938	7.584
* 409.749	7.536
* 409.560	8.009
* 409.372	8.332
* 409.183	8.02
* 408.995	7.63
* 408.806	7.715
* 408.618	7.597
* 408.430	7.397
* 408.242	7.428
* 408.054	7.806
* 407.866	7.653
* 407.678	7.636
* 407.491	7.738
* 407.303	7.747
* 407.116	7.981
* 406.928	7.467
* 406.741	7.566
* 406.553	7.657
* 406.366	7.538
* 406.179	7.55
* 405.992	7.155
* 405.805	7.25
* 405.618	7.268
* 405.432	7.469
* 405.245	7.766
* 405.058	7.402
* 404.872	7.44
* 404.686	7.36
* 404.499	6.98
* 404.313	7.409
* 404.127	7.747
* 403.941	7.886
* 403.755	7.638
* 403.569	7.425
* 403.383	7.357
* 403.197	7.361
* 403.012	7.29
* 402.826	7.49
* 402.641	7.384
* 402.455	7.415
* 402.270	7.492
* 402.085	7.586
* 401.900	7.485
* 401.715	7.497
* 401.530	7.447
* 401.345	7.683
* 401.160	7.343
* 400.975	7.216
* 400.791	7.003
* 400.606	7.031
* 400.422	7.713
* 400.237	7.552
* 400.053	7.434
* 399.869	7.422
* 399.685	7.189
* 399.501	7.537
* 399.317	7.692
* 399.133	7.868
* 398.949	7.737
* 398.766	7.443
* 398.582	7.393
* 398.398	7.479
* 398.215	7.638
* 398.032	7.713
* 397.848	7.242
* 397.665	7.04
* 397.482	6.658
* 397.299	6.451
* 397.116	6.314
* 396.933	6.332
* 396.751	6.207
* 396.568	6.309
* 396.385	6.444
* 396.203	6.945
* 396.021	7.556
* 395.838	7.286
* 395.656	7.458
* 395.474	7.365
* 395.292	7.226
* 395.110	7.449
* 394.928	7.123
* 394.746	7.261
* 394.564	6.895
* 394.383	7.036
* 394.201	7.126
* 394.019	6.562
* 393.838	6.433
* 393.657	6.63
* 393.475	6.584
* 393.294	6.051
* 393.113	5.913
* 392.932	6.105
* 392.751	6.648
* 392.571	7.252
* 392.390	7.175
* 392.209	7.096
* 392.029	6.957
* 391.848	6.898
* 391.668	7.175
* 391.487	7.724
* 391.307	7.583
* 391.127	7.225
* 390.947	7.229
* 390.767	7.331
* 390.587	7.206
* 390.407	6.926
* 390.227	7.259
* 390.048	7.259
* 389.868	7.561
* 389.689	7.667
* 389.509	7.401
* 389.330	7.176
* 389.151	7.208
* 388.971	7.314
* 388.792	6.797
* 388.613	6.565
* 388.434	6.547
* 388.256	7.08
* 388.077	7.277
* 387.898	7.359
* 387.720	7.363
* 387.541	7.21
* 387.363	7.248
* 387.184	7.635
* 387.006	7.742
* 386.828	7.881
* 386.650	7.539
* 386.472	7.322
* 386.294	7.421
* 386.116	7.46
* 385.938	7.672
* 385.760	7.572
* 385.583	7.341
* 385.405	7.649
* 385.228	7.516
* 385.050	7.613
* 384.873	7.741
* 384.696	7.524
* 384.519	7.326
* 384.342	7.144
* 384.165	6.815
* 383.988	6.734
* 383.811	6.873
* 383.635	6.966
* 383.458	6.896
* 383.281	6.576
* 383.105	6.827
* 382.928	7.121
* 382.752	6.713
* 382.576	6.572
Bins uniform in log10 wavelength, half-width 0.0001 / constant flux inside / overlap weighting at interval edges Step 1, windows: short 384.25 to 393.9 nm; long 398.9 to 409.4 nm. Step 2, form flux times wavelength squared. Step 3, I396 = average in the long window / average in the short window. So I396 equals 1.1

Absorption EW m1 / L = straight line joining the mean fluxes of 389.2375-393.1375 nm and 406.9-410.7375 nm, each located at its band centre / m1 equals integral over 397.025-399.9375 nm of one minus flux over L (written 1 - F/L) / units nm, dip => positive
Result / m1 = 0.03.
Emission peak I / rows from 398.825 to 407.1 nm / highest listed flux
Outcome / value 7.886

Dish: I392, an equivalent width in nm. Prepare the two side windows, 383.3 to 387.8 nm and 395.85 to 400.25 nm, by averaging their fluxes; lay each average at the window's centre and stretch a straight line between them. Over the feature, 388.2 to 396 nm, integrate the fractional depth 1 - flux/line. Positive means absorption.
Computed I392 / 0.22 nm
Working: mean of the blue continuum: 7.36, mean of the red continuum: 7.15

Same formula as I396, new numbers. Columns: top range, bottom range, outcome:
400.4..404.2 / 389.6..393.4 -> 1.11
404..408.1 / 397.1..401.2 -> 1.06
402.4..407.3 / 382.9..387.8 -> 1.13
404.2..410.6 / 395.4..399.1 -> 1.13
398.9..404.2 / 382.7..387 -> 1.12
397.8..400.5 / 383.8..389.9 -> 1.10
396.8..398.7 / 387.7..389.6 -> 1.04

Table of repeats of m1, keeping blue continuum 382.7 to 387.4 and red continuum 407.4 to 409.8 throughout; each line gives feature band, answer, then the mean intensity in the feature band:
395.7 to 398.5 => 0.224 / 6.92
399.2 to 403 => 0.082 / 7.43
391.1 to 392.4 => 0.033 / 7.23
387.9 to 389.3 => 0.068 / 7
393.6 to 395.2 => 0.111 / 6.95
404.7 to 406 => 0.045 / 7.41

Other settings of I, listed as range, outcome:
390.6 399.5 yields 7.868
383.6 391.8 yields 7.881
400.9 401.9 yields 7.683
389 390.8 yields 7.667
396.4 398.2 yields 7.713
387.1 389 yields 7.635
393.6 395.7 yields 7.458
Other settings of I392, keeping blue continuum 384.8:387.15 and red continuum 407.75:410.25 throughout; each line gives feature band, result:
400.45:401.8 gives 0.06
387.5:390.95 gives 0.19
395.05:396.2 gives 0.04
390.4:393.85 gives 0.31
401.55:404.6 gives 0.08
